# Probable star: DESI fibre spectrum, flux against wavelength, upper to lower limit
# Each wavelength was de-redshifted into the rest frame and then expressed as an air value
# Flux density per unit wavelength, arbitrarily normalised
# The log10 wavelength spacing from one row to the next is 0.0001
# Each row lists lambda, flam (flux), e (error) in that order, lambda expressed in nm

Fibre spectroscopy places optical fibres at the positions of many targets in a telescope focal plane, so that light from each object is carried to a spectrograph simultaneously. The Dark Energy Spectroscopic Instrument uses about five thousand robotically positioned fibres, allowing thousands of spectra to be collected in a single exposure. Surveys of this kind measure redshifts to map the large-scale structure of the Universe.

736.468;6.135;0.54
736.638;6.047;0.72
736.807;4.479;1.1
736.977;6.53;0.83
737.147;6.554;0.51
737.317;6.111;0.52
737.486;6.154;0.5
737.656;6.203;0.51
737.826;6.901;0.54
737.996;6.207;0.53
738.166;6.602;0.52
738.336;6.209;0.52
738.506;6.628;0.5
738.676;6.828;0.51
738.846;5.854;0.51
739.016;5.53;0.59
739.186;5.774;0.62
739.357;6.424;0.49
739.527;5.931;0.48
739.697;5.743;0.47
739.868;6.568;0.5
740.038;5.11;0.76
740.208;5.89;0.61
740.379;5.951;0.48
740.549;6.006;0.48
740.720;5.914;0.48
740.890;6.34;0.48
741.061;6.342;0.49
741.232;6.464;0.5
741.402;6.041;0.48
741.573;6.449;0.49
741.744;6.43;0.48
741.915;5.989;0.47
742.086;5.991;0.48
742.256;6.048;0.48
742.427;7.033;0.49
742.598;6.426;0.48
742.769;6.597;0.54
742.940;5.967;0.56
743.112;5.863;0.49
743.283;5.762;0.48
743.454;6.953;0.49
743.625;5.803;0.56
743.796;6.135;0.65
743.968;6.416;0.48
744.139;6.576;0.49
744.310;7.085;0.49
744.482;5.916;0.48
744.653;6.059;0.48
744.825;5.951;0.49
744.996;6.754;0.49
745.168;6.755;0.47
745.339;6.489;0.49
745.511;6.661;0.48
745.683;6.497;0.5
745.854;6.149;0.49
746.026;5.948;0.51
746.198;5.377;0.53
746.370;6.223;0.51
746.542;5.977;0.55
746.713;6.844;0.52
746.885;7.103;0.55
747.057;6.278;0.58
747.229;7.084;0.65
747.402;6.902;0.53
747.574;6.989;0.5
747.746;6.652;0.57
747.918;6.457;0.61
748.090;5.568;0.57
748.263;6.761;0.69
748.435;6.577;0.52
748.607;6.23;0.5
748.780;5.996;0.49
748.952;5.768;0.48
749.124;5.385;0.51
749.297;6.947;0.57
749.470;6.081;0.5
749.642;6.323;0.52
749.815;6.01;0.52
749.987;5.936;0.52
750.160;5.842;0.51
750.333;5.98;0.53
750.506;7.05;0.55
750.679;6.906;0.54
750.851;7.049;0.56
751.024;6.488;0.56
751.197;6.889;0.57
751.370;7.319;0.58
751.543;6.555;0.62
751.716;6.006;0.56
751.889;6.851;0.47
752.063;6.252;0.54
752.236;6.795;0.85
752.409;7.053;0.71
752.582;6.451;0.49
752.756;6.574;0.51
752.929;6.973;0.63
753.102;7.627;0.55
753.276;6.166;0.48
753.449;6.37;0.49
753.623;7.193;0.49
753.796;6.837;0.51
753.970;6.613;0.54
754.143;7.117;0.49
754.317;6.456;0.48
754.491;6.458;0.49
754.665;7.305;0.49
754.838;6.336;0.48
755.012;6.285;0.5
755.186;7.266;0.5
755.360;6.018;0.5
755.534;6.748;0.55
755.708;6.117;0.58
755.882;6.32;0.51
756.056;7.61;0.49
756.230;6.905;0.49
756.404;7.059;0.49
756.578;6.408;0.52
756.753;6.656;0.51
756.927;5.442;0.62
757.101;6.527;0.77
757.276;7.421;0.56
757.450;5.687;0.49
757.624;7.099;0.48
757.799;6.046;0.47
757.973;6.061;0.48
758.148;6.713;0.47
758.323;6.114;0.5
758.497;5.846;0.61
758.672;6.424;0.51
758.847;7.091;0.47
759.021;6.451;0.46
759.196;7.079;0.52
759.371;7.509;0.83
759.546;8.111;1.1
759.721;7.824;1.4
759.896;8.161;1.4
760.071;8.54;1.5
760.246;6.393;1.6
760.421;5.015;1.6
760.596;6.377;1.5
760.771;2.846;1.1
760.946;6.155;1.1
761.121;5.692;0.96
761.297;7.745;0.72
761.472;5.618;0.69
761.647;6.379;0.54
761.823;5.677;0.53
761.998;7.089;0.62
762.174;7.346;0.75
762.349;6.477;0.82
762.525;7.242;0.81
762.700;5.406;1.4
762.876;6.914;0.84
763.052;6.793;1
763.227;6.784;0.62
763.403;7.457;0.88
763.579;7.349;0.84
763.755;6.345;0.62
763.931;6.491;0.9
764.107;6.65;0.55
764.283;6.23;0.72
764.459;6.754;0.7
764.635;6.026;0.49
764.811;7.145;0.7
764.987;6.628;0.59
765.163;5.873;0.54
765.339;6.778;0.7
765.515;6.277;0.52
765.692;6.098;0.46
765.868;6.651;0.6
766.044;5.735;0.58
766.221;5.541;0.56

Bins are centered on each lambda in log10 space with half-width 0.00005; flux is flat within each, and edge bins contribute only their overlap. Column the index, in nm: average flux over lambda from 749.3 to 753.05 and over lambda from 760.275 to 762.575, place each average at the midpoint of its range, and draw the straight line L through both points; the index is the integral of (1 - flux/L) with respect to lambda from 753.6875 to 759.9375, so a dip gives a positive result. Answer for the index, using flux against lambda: -0.40 nm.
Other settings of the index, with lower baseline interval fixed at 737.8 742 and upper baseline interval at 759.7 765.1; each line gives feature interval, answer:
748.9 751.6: -0.03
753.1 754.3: -0.07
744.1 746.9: -0.05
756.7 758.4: 0.02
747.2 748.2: -0.05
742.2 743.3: -0.01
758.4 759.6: -0.07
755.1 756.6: -0.07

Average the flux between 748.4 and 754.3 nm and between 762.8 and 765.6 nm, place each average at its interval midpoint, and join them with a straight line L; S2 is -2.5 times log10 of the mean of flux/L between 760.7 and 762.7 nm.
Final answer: 0.07 mag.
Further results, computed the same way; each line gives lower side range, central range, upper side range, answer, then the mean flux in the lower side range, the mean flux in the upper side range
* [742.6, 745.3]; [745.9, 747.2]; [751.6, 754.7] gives 0.02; 6.31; 6.72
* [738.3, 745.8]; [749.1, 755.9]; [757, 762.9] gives -0.03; 6.23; 6.55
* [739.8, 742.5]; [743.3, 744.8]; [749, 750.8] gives -0.02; 6.16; 6.25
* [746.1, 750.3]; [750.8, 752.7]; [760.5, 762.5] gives -0.07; 6.3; 6.16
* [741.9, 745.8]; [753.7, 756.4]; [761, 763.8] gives -0.03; 6.34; 6.64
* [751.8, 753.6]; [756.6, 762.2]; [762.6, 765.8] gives 0.02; 6.72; 6.56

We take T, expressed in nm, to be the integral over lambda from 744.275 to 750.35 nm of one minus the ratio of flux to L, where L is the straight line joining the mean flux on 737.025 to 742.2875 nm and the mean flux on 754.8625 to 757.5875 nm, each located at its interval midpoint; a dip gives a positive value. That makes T 0.03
